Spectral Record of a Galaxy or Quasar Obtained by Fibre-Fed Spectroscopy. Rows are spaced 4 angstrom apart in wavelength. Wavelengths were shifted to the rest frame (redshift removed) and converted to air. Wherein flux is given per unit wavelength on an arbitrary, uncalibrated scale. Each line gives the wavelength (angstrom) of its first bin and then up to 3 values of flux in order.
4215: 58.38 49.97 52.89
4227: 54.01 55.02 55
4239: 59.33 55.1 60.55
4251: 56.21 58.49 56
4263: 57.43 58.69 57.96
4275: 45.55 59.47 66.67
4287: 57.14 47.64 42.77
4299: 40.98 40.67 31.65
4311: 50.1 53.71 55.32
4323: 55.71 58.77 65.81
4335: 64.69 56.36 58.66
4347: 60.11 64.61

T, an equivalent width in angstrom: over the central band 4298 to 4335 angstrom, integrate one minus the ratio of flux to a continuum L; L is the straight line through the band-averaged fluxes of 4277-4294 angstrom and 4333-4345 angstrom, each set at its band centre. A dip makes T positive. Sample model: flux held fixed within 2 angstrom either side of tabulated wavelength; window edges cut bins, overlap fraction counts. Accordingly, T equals 4.7 angstrom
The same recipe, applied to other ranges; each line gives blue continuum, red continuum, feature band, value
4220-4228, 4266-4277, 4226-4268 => -2.86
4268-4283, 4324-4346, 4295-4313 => 5.33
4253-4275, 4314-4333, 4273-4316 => 6.52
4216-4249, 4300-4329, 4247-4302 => -2.10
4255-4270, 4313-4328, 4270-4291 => 0.21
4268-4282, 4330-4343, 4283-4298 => 1.57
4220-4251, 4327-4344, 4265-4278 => 0.74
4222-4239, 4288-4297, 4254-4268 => -1.86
